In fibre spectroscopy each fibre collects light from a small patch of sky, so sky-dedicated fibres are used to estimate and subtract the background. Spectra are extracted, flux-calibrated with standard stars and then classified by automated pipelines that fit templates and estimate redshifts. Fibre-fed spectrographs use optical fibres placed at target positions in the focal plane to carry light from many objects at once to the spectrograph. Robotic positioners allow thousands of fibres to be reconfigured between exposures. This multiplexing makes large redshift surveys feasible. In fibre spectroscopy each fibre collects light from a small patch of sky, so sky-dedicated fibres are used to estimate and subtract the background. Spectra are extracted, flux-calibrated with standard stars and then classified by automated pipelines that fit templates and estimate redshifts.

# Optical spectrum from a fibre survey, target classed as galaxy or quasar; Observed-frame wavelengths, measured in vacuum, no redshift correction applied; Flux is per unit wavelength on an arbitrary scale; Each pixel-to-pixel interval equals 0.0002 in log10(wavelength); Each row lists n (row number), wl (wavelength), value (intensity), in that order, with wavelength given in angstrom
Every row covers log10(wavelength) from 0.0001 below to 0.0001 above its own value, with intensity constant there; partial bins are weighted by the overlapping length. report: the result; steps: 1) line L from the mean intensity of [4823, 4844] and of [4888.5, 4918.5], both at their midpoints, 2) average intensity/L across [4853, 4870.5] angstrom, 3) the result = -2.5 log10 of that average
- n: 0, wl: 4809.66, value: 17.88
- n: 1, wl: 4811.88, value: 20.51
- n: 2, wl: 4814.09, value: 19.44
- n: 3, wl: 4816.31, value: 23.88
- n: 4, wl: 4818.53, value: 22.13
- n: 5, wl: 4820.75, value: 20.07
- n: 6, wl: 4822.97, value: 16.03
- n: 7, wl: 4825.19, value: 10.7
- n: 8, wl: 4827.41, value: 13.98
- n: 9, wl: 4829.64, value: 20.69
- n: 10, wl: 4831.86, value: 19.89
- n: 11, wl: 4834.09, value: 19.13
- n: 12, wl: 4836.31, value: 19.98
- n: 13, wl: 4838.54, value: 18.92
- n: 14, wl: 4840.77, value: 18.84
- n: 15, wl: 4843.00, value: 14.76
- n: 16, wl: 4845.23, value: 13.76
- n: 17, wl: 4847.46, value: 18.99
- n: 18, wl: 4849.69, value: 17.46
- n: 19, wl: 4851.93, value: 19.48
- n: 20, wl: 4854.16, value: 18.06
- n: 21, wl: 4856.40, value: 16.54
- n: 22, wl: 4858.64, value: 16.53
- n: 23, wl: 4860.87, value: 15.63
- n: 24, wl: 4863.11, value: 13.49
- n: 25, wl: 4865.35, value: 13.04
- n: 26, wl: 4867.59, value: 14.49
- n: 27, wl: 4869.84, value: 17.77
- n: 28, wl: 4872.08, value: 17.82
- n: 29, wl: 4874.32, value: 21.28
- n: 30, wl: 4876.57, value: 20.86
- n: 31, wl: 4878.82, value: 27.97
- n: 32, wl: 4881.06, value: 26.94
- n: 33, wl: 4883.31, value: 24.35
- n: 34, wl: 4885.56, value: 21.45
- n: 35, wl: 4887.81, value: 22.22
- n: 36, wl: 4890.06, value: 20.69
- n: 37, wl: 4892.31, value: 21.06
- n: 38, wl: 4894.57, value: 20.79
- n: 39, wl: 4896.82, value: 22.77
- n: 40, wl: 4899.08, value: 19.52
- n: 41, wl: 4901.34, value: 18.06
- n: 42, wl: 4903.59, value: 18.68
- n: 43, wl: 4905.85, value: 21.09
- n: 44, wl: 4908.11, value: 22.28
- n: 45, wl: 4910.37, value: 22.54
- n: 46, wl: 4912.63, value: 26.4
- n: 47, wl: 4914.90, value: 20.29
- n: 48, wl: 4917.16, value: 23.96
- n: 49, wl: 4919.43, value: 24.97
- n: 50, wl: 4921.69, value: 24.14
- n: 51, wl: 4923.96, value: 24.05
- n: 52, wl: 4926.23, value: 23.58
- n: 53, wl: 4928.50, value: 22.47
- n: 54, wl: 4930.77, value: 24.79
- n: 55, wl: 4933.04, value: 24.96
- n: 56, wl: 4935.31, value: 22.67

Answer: 0.210 mag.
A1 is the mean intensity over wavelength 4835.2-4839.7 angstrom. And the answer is 19.4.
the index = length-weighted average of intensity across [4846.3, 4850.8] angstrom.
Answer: 18.2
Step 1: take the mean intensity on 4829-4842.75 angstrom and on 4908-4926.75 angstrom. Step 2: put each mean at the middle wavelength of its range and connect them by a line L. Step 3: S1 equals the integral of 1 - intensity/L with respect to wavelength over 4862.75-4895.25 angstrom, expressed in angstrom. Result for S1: 1.78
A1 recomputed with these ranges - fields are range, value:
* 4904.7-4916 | 22.5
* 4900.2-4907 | 19.3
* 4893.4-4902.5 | 20.3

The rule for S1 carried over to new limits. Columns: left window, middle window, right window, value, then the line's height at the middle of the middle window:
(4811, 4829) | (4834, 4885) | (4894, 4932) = 3.99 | 20.1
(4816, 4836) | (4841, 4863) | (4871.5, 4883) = 4.34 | 20.9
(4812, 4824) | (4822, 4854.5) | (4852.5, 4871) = 1.41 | 18.3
